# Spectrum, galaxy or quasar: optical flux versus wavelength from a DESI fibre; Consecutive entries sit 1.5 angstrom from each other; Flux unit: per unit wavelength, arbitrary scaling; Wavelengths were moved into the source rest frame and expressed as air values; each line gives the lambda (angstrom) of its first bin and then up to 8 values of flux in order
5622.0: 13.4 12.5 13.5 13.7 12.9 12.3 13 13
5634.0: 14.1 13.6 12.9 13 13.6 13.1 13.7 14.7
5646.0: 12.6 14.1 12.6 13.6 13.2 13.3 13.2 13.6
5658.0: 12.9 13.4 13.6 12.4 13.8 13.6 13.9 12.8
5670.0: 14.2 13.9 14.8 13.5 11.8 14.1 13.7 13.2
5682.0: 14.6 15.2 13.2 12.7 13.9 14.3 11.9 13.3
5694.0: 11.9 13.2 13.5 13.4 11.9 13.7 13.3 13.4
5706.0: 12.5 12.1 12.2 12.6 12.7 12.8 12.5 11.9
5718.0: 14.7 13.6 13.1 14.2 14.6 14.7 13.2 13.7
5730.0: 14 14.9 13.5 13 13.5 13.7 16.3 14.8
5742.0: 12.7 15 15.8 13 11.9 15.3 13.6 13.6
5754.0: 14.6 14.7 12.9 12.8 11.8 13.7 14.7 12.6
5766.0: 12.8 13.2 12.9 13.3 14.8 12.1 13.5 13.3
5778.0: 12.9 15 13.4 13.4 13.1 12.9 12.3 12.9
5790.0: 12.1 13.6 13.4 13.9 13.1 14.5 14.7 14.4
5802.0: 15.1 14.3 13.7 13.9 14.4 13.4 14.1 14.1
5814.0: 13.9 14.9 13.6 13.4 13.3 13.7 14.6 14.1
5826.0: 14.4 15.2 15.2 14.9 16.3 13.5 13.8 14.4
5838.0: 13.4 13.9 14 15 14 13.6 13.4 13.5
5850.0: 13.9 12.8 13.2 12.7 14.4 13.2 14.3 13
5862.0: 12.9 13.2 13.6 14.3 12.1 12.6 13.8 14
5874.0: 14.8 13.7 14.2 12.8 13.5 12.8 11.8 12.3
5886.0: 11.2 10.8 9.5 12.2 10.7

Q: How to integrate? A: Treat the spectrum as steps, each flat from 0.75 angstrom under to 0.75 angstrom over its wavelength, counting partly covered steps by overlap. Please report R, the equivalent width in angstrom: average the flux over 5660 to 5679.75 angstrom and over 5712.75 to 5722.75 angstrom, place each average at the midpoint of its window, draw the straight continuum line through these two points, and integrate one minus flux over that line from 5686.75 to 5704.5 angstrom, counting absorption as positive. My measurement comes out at 0.33 angstrom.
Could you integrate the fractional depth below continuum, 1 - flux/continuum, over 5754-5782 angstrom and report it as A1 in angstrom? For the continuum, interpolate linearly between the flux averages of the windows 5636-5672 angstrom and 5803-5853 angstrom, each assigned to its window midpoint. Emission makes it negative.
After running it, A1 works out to 0.9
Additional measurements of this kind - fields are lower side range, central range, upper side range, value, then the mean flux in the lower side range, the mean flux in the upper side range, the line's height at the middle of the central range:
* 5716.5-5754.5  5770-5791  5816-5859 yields 1.16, 14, 14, 14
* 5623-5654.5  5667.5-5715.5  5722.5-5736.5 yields 1.53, 13.3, 13.9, 13.7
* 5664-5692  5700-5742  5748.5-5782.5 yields 0.27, 13.6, 13.5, 13.6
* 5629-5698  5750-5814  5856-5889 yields -1.81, 13.4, 13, 13.2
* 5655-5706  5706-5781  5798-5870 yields 0.33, 13.4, 13.9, 13.6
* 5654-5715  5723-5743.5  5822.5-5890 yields -1.16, 13.3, 13.5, 13.3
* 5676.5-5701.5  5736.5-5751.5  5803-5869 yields -0.71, 13.4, 13.9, 13.6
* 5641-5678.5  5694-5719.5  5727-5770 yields 1.34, 13.5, 13.7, 13.6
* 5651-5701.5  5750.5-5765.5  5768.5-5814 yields 0.08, 13.4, 13.6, 13.6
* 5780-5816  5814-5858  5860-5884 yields -1.62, 13.7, 13.3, 13.5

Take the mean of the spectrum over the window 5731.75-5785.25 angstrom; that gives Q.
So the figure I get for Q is 13.6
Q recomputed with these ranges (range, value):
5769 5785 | 13.4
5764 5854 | 13.8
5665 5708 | 13.4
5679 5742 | 13.4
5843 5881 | 13.5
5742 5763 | 13.7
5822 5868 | 13.9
